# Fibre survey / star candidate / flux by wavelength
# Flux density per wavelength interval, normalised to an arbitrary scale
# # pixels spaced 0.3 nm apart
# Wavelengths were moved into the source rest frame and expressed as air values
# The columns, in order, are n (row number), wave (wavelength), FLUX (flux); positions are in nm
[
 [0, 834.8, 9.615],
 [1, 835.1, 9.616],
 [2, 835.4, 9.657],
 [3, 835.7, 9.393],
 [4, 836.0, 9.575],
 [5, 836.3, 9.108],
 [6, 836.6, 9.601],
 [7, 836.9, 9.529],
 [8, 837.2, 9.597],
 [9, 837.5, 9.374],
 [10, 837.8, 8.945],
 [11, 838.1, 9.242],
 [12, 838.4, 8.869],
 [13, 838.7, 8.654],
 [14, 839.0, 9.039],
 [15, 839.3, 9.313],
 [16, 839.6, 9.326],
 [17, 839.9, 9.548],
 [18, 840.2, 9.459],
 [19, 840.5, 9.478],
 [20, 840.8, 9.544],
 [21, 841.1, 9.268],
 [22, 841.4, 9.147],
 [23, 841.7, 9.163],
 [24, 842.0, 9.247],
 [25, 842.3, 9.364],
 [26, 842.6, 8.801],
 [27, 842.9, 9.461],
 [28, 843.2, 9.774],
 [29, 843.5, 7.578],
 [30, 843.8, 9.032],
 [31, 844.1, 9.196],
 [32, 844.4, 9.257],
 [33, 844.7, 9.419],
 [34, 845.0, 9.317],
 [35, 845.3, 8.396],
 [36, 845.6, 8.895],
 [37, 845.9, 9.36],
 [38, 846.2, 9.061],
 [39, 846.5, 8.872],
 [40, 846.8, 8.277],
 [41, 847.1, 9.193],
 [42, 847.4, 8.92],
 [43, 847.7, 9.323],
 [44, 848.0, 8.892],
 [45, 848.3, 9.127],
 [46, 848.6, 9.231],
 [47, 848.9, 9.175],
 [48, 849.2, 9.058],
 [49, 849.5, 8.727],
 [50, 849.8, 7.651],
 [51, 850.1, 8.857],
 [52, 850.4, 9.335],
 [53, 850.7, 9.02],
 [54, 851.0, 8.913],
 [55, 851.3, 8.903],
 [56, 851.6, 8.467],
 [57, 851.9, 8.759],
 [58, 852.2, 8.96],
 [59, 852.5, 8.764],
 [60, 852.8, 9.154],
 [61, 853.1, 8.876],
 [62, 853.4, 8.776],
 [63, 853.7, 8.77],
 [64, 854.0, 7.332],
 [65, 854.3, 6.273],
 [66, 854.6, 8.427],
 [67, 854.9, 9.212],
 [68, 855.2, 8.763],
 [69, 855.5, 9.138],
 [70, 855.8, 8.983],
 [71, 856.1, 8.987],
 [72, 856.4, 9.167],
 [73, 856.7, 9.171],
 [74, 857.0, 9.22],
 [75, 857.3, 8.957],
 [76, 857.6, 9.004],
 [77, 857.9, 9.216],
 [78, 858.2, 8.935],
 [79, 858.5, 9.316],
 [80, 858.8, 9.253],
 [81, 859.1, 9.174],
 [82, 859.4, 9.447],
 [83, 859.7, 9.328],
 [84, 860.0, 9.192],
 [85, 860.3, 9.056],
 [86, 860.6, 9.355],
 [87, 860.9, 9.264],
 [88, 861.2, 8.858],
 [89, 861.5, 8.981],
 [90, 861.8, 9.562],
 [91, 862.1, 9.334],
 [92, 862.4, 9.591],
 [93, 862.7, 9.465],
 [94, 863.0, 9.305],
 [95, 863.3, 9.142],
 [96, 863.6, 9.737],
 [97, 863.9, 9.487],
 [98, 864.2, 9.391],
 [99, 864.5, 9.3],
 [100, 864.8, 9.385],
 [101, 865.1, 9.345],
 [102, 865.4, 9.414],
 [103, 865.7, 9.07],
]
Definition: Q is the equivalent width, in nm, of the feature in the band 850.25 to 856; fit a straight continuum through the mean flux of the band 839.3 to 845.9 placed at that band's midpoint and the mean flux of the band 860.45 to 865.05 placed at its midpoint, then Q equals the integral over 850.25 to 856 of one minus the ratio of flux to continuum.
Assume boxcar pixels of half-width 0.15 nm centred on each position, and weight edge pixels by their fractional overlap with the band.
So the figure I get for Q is 0.365 nm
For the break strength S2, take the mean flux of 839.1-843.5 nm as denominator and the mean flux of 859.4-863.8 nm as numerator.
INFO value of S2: 1.00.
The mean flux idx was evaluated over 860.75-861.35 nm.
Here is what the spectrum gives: 9.06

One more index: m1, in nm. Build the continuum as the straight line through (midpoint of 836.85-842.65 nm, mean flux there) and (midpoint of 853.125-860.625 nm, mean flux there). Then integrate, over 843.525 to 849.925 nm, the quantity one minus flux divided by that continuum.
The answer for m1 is 0.11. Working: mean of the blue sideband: 9.25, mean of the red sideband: 8.89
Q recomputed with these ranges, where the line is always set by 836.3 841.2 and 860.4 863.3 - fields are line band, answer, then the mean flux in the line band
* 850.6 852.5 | 0.095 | 8.83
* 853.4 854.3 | 0.137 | 7.88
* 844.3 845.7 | 0.036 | 9.06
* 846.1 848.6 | 0.086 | 8.97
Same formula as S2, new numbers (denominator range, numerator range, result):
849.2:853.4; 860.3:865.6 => 1.06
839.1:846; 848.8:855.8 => 0.94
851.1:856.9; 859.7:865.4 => 1.07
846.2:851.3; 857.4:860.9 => 1.03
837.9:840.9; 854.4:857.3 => 0.97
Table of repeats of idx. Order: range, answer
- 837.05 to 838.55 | 9.21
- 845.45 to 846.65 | 9.05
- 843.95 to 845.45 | 9.12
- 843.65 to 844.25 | 9.11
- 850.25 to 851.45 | 9.04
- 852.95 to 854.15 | 8.44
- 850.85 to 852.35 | 8.8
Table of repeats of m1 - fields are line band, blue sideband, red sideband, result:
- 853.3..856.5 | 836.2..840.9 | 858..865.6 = 0.27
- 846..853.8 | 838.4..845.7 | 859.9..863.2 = 0.26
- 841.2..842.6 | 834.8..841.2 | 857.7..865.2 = 0.02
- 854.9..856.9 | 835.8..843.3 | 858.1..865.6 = 0.05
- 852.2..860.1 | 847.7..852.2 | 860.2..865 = 0.20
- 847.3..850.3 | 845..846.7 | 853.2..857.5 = -0.02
